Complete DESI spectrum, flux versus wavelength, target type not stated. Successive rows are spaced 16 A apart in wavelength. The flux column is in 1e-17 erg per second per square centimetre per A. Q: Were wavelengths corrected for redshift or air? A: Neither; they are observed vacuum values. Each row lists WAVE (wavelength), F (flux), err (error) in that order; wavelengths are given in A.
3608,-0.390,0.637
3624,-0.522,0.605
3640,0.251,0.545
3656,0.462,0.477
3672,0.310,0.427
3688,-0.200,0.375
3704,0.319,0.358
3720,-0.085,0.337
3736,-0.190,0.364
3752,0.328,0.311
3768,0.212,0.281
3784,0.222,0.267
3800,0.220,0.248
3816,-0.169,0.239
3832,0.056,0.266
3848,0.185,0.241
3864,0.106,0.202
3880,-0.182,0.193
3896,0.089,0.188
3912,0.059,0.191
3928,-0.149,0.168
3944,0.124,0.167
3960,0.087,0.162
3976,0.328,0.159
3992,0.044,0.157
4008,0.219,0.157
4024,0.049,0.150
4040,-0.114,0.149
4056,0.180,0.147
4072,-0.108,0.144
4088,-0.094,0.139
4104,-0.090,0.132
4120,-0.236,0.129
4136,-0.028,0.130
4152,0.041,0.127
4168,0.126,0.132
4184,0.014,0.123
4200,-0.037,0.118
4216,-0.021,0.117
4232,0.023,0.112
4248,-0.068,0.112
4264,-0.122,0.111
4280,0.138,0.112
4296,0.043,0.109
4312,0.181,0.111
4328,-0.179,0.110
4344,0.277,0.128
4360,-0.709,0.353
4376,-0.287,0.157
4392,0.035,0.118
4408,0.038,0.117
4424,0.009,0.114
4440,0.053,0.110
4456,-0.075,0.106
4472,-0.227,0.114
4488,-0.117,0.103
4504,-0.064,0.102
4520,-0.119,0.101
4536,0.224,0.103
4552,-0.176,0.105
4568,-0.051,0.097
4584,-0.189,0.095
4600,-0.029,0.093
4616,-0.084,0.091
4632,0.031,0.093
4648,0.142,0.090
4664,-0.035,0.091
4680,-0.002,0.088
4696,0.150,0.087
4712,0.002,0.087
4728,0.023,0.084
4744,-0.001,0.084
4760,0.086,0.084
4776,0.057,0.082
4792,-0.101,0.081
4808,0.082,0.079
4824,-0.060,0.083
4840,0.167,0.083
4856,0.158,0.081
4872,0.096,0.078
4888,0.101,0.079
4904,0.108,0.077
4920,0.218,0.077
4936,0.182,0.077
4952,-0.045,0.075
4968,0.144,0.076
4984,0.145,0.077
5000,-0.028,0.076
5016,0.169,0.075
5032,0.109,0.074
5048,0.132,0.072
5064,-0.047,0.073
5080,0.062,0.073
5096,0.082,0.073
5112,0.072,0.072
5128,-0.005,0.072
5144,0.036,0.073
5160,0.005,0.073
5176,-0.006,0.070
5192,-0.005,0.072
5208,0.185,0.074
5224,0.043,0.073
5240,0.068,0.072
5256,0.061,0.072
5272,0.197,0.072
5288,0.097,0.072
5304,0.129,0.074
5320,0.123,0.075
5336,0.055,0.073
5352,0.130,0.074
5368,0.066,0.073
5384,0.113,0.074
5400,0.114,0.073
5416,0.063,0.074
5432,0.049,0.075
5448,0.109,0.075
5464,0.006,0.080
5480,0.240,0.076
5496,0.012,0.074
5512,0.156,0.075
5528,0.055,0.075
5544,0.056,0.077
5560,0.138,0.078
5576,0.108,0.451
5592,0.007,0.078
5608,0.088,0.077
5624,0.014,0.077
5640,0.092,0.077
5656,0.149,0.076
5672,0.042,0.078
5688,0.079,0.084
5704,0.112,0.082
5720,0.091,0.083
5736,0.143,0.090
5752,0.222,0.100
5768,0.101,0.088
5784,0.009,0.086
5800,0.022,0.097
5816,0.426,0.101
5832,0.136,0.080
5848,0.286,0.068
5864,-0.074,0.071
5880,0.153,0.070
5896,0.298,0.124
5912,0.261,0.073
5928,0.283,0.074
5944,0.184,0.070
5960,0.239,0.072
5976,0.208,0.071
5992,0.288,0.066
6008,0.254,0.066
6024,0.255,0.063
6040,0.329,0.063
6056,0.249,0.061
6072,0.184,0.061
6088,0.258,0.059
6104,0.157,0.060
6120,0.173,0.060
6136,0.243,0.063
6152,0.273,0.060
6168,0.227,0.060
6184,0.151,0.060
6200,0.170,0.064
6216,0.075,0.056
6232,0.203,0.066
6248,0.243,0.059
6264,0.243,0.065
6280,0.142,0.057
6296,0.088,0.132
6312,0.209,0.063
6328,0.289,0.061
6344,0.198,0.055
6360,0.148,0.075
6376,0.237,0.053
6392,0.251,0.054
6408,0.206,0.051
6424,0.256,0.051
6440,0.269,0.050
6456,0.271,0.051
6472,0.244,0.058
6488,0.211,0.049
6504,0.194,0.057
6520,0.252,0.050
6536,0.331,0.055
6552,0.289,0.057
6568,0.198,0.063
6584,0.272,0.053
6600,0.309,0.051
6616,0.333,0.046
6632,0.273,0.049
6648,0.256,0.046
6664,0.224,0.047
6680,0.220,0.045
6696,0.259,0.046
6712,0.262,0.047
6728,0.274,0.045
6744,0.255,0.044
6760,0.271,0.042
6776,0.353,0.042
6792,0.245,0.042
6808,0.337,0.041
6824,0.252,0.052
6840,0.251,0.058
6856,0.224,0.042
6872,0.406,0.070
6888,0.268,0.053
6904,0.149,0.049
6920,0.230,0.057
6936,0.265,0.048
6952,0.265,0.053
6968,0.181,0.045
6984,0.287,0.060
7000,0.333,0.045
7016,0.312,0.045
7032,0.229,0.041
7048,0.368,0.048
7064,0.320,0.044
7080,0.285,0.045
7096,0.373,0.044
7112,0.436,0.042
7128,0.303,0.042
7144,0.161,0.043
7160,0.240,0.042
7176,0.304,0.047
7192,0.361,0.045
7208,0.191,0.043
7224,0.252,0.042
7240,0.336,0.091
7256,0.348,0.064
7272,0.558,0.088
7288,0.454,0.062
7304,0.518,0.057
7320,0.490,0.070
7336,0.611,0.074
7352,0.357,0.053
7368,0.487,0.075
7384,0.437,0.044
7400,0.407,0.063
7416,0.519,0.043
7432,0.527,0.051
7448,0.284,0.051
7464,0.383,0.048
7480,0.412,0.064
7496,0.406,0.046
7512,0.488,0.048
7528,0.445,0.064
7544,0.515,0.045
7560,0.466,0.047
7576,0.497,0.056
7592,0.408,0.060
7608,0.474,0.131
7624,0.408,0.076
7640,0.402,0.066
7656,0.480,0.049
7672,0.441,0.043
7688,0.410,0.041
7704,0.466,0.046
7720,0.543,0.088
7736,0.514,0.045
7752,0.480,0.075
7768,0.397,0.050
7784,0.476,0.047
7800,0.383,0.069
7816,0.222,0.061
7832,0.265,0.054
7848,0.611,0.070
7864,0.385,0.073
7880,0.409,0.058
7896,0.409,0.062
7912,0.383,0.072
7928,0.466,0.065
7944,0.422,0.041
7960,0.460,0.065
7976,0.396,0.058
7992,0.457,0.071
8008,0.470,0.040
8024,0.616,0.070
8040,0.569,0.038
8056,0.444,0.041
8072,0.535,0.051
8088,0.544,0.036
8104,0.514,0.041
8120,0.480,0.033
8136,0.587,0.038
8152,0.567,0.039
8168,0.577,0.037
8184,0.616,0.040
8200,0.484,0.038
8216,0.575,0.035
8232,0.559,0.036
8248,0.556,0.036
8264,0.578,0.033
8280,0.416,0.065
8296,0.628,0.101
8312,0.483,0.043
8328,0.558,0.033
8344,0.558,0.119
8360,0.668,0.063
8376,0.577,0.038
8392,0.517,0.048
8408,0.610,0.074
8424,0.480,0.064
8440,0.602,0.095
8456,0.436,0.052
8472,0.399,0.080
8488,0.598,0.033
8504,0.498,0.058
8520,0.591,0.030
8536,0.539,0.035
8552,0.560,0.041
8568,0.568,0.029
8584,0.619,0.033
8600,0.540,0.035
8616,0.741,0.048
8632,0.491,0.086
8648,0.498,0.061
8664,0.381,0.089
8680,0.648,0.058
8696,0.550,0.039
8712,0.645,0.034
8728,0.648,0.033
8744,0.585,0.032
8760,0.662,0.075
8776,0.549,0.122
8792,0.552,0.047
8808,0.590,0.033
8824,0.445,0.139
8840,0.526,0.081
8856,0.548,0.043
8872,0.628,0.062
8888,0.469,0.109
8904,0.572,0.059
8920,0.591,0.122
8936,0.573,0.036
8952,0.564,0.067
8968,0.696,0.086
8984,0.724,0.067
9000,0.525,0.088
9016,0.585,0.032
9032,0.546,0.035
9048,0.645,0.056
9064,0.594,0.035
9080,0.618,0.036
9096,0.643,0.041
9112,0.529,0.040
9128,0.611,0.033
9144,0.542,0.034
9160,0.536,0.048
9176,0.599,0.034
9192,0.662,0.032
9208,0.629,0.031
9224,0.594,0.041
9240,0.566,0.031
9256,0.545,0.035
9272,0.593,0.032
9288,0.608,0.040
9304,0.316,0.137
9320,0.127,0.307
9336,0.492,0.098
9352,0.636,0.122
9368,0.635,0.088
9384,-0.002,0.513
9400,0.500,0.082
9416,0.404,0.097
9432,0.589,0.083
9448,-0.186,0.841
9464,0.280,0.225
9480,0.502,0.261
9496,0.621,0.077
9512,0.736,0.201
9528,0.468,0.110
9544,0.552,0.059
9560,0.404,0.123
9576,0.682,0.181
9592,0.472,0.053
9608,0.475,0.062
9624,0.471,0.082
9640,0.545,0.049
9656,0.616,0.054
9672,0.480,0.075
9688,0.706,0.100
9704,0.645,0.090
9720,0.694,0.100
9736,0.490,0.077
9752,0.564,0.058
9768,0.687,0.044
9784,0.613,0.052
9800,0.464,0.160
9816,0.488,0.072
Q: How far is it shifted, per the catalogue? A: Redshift 0.82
